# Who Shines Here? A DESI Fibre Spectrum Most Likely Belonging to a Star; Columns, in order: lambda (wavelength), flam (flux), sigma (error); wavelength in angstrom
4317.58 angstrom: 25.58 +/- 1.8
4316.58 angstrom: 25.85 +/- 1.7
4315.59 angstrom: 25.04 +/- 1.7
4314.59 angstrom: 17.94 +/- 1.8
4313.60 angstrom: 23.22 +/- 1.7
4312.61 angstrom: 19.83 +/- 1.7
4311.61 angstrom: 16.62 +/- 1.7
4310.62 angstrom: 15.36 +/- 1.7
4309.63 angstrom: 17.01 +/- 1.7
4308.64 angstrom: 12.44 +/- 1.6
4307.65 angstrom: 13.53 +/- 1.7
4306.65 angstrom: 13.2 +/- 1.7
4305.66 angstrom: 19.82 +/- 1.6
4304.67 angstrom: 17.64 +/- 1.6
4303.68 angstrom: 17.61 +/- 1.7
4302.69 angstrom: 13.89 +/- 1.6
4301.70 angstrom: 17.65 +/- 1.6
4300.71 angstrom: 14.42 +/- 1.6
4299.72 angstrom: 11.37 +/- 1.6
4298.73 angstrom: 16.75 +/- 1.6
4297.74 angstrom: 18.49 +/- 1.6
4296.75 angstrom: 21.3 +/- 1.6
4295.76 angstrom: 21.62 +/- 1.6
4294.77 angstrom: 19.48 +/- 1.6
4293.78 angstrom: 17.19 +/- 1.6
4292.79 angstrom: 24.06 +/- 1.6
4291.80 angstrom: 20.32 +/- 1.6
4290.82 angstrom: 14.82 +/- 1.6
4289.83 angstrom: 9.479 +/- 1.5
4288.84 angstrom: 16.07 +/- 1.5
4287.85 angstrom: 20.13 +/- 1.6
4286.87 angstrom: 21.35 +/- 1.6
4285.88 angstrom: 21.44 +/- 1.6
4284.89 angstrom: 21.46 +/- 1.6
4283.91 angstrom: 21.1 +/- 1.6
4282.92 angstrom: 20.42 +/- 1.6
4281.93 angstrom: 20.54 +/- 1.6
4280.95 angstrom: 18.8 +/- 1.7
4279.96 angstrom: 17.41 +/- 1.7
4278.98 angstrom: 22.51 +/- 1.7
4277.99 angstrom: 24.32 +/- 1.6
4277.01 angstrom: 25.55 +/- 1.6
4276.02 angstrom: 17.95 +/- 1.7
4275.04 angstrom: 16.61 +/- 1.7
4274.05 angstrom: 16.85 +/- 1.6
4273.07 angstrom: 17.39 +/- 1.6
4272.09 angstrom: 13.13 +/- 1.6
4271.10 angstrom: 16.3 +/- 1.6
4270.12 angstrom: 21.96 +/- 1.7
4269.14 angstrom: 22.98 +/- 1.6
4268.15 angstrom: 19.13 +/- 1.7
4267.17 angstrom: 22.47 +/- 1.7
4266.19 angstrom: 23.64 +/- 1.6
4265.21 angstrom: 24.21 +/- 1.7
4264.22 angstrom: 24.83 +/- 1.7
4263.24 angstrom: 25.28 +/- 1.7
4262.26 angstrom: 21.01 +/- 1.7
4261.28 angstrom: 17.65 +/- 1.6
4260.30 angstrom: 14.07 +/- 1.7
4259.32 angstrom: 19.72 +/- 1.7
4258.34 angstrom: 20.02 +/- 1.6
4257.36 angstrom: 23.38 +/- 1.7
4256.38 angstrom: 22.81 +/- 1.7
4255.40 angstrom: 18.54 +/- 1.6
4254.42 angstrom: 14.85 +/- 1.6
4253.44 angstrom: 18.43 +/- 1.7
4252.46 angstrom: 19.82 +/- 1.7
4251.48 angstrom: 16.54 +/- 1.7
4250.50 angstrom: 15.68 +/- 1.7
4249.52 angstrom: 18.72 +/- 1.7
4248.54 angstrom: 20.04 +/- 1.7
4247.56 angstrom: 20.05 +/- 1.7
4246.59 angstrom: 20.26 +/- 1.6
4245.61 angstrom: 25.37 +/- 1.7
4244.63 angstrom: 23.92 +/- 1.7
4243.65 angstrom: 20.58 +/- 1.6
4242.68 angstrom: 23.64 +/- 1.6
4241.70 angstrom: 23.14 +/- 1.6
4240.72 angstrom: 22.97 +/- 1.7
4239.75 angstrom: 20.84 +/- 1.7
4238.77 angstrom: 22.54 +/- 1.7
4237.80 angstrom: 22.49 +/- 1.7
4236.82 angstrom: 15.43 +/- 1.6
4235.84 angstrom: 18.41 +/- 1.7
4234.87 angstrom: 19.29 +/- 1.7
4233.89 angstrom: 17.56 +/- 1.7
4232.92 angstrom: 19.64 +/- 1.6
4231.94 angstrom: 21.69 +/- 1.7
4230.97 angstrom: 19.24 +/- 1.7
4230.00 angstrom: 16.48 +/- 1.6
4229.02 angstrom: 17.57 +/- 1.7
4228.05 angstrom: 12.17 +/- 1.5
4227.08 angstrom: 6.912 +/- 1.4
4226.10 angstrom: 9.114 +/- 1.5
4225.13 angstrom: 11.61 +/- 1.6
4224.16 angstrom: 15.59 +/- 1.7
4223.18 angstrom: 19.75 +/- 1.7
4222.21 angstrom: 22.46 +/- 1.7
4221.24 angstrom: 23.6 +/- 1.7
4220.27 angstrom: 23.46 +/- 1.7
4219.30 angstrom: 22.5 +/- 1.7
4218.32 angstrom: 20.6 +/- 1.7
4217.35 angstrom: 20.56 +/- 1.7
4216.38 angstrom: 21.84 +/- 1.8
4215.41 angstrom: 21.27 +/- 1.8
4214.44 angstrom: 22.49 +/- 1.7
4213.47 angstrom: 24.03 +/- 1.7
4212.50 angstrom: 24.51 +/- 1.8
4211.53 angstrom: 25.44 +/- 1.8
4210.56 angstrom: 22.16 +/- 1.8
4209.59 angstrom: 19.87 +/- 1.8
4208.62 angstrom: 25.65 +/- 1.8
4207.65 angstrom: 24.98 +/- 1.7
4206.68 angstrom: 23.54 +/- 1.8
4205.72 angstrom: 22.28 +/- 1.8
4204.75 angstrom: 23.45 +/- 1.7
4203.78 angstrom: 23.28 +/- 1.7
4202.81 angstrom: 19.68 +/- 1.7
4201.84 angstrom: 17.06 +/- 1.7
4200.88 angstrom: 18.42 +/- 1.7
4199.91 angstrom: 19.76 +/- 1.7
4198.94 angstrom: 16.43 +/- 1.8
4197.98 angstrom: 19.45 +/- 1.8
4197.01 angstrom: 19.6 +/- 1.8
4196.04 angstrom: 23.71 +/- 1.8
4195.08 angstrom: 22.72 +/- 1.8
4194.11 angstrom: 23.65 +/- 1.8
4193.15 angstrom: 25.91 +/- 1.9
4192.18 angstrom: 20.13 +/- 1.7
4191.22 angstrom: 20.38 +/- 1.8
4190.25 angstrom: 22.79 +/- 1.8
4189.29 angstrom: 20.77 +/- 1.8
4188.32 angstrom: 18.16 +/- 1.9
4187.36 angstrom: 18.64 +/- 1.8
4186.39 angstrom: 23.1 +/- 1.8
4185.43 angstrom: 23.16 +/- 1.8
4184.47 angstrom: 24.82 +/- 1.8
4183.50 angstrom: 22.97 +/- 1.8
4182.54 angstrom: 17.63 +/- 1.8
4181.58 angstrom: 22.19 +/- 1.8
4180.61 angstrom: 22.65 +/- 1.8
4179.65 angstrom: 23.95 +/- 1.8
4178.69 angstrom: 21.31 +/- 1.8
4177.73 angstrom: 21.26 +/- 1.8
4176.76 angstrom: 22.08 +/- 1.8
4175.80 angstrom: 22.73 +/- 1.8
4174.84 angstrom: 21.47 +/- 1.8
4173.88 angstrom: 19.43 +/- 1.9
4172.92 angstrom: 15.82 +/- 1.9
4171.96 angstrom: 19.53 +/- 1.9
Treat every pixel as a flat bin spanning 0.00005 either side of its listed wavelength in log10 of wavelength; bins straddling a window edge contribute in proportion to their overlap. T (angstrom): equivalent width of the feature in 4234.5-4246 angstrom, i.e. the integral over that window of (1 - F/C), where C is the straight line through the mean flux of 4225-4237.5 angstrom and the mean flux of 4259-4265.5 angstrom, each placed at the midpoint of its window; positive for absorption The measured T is -2.70 angstrom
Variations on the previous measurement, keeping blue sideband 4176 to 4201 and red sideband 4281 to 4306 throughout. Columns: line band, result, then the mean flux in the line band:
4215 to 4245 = 1.4 angstrom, 19.2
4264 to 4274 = -0.7 angstrom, 20.3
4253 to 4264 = -0.2 angstrom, 19.8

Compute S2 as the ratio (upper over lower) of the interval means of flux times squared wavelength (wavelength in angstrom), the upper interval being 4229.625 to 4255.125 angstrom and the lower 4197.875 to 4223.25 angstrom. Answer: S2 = 0.92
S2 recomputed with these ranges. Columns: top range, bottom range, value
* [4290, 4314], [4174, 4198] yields 0.84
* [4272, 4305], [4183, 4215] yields 0.88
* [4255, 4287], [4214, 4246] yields 1.07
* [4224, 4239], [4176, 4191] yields 0.78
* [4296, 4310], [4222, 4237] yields 1.02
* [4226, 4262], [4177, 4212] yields 0.90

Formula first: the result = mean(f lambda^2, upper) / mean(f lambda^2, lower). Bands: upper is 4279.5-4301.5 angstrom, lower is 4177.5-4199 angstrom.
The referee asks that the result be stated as 0.9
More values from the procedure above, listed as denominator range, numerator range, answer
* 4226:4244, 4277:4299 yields 1.08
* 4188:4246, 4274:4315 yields 0.92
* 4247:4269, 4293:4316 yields 0.89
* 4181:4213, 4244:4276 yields 0.94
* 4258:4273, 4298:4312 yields 0.78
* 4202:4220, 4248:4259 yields 0.86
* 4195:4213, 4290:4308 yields 0.83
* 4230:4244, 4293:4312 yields 0.84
